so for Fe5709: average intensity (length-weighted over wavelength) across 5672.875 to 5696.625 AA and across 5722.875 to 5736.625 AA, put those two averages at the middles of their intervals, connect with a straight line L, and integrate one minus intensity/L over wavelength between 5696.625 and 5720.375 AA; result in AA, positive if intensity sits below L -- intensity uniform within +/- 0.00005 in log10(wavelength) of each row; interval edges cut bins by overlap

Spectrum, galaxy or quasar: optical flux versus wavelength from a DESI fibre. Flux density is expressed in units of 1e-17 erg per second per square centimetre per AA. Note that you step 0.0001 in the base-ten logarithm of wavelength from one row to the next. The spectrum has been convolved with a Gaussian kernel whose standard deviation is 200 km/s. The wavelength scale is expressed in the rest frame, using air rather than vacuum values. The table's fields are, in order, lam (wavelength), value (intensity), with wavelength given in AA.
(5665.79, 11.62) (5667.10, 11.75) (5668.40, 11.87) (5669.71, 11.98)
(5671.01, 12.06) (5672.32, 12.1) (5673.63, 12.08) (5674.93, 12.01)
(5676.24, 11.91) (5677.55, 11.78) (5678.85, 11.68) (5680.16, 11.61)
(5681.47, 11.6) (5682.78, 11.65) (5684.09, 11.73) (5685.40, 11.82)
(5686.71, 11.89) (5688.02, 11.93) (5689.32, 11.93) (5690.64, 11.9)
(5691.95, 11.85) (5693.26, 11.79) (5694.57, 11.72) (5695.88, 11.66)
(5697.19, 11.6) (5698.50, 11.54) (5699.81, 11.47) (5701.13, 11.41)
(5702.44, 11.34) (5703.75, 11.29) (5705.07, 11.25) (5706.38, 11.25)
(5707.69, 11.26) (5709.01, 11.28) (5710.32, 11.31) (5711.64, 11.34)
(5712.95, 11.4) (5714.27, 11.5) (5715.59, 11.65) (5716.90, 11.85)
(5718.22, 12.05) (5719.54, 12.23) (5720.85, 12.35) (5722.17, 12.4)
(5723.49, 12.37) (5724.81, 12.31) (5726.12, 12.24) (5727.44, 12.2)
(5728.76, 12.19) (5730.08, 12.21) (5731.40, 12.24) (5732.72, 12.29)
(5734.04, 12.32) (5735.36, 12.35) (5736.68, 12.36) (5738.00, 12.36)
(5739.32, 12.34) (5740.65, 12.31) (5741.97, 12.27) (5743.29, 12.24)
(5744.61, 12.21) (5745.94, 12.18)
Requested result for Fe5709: 1.1 AA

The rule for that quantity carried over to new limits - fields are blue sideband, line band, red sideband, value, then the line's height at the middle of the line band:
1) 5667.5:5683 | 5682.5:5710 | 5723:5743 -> 0.97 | 12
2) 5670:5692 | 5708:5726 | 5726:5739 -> 0.45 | 12.2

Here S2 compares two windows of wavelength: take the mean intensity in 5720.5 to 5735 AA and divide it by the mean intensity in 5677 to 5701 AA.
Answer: 1.0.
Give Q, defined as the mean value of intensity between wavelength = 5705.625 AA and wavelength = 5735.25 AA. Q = 11.9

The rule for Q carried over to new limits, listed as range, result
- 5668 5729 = 11.8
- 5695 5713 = 11.4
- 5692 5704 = 11.6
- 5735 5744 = 12.3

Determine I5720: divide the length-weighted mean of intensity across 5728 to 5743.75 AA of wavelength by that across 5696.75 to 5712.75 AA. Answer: 1.1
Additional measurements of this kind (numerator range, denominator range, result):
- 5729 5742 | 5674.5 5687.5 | 1.05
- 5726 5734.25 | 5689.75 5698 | 1.04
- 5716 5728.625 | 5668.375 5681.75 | 1.03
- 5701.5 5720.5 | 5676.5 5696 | 0.98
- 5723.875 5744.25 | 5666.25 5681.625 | 1.03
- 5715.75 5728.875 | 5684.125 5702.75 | 1.04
